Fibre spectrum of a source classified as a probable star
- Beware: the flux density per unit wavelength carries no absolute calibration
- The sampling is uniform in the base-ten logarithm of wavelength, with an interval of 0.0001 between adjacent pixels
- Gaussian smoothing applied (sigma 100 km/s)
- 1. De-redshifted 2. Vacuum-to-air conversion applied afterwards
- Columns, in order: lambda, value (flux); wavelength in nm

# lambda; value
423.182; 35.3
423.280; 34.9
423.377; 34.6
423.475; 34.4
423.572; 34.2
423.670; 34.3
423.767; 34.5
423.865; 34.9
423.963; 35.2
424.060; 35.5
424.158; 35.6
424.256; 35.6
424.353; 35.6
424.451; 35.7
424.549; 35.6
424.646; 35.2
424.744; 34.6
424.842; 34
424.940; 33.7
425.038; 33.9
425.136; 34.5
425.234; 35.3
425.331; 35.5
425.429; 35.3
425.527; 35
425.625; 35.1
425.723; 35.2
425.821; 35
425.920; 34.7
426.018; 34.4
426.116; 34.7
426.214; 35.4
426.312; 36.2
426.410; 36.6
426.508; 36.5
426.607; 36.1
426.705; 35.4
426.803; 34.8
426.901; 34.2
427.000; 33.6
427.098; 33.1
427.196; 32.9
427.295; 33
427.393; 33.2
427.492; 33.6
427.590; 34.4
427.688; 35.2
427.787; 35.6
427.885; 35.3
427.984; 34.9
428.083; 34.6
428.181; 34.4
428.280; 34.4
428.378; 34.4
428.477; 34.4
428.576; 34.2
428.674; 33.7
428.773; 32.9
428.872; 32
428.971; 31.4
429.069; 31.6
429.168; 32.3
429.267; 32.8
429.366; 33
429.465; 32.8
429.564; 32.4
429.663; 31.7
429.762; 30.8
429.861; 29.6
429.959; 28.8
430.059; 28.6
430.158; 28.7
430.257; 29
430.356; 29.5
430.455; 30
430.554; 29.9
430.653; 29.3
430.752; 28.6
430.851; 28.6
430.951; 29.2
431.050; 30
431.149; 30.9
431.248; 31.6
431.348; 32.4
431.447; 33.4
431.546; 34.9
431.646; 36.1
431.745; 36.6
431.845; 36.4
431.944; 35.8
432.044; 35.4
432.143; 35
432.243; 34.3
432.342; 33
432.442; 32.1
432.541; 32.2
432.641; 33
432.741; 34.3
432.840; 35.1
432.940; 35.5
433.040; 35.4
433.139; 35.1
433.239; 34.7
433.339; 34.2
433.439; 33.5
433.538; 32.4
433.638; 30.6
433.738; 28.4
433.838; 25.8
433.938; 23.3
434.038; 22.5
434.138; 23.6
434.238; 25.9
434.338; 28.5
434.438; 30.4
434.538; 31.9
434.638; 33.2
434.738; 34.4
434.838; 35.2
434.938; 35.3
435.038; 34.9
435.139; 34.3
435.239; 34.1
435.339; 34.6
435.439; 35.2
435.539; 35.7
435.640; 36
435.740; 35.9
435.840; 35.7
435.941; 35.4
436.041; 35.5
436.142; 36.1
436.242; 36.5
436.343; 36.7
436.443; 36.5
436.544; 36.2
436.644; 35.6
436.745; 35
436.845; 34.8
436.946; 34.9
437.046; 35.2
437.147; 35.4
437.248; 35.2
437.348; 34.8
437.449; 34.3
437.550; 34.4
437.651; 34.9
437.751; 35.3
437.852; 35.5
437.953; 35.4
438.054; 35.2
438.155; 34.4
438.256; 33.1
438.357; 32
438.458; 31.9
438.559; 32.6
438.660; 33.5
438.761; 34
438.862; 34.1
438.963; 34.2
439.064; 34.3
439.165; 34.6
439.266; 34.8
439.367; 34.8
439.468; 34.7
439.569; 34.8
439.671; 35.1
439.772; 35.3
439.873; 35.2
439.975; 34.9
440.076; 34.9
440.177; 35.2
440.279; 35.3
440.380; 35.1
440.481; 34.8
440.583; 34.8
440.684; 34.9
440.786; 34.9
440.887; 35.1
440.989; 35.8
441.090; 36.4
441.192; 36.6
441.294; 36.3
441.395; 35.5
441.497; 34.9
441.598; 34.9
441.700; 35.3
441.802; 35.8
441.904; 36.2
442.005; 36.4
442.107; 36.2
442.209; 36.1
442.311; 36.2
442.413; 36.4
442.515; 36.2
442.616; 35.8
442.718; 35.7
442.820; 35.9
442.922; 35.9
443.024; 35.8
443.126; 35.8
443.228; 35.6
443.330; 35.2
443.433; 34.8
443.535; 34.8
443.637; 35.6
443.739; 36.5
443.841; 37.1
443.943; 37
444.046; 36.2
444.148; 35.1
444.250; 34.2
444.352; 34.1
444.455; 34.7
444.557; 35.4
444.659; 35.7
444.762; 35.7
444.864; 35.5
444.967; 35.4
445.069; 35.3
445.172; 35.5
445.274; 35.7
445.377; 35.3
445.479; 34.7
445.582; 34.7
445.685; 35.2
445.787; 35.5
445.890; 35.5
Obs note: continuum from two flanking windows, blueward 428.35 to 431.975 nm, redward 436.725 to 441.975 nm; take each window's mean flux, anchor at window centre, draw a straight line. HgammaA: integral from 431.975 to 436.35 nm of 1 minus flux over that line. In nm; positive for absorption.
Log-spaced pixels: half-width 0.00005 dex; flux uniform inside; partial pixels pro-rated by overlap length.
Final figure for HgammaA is 0.024 nm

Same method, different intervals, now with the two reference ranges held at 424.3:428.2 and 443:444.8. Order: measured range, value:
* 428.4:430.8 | 0.26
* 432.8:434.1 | 0.15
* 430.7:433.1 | 0.12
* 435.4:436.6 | -0.03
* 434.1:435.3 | 0.11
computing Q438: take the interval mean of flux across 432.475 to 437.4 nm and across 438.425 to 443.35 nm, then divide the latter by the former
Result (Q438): 1.06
